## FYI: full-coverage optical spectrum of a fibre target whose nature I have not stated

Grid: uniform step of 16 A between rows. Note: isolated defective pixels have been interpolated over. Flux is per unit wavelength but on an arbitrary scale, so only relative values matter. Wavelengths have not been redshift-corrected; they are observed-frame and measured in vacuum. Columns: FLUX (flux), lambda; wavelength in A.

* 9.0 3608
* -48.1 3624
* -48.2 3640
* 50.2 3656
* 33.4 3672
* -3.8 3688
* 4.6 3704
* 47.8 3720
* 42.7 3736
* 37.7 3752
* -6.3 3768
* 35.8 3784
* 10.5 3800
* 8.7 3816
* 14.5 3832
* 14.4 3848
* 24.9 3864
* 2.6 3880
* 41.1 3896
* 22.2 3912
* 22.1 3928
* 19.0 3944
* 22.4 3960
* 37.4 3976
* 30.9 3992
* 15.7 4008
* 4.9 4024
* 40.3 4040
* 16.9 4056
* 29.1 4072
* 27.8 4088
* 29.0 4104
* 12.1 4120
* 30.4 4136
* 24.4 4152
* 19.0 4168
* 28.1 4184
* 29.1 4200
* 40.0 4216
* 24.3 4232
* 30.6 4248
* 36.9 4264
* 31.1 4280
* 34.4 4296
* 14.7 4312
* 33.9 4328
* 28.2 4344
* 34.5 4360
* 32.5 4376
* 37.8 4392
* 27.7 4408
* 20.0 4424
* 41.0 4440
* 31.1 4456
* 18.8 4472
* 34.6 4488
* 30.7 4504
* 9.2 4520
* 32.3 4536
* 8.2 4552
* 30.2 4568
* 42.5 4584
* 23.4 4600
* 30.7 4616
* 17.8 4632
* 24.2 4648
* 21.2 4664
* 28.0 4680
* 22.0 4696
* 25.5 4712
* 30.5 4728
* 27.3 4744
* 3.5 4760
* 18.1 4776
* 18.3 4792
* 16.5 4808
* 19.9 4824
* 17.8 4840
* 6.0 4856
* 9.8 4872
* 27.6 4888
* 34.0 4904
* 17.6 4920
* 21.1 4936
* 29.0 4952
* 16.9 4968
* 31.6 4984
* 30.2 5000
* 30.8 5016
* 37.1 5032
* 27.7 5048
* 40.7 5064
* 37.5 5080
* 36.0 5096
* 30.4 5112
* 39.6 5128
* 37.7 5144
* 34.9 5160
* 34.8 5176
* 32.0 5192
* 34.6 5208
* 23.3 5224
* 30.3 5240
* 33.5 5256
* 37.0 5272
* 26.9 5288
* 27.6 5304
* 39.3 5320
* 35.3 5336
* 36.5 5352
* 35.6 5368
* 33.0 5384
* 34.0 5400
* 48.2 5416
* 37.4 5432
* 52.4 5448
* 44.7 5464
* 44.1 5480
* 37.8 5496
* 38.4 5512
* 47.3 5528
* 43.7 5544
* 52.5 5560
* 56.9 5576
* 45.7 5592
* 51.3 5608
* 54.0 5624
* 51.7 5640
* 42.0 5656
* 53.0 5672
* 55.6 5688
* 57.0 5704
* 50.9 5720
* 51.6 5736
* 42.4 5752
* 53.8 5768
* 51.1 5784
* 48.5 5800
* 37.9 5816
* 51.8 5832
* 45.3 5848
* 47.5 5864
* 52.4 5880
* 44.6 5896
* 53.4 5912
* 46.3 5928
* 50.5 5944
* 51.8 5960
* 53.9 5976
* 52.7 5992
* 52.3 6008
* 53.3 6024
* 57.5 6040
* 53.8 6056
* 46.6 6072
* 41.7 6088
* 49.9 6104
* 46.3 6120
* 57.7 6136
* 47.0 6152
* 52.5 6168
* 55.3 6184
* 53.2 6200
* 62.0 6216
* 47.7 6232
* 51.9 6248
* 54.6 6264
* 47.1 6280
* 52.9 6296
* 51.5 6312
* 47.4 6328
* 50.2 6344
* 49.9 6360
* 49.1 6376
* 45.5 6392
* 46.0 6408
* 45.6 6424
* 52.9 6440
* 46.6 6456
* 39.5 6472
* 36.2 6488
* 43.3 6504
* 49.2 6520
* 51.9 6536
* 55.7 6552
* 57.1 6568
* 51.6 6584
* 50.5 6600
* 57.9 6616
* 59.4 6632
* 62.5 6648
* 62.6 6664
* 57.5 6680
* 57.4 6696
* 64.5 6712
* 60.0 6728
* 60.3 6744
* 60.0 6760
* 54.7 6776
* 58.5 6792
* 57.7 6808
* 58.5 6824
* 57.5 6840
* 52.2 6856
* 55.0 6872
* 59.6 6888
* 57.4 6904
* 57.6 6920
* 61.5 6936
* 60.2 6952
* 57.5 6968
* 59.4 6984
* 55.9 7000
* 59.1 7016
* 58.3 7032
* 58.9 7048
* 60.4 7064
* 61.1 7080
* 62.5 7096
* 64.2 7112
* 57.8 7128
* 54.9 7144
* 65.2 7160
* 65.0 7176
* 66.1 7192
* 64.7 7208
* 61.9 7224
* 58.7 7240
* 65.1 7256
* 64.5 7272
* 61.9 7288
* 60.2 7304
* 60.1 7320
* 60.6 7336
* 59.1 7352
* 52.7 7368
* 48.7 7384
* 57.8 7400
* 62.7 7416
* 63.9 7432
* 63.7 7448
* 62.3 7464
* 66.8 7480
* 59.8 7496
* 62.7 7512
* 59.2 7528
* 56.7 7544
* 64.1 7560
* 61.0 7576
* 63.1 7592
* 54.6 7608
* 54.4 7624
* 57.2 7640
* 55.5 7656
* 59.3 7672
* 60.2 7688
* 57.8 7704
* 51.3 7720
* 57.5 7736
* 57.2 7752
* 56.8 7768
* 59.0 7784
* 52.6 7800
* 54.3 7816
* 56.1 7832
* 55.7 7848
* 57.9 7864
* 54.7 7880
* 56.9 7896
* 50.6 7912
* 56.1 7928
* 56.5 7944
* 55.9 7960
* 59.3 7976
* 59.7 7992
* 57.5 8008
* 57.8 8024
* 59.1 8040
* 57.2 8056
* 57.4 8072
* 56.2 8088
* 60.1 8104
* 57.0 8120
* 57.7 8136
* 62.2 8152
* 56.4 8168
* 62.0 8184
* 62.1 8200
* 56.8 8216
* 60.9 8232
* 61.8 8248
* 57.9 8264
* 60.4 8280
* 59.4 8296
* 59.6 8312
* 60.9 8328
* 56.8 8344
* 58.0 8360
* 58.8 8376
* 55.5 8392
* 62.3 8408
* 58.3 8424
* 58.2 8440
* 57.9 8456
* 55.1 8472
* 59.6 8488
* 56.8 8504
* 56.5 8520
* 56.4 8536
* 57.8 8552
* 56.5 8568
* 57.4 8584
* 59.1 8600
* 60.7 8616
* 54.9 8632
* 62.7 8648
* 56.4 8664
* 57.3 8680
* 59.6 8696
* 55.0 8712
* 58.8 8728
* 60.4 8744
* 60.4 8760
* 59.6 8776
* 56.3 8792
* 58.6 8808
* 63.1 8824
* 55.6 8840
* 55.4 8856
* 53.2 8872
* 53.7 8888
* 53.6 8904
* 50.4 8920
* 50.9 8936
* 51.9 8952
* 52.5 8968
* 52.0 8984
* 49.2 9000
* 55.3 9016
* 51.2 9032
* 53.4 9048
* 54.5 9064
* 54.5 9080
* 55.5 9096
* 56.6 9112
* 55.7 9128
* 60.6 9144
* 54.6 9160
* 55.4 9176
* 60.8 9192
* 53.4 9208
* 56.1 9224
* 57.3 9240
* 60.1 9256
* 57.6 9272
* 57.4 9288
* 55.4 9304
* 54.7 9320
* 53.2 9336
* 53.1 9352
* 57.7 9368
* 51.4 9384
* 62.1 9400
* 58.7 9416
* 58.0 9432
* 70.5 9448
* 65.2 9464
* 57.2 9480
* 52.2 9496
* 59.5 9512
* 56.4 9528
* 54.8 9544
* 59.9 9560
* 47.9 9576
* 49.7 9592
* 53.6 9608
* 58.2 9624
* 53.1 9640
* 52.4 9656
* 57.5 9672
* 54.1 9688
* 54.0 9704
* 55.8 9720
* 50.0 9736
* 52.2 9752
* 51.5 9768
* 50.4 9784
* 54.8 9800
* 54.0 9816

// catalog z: 0.252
